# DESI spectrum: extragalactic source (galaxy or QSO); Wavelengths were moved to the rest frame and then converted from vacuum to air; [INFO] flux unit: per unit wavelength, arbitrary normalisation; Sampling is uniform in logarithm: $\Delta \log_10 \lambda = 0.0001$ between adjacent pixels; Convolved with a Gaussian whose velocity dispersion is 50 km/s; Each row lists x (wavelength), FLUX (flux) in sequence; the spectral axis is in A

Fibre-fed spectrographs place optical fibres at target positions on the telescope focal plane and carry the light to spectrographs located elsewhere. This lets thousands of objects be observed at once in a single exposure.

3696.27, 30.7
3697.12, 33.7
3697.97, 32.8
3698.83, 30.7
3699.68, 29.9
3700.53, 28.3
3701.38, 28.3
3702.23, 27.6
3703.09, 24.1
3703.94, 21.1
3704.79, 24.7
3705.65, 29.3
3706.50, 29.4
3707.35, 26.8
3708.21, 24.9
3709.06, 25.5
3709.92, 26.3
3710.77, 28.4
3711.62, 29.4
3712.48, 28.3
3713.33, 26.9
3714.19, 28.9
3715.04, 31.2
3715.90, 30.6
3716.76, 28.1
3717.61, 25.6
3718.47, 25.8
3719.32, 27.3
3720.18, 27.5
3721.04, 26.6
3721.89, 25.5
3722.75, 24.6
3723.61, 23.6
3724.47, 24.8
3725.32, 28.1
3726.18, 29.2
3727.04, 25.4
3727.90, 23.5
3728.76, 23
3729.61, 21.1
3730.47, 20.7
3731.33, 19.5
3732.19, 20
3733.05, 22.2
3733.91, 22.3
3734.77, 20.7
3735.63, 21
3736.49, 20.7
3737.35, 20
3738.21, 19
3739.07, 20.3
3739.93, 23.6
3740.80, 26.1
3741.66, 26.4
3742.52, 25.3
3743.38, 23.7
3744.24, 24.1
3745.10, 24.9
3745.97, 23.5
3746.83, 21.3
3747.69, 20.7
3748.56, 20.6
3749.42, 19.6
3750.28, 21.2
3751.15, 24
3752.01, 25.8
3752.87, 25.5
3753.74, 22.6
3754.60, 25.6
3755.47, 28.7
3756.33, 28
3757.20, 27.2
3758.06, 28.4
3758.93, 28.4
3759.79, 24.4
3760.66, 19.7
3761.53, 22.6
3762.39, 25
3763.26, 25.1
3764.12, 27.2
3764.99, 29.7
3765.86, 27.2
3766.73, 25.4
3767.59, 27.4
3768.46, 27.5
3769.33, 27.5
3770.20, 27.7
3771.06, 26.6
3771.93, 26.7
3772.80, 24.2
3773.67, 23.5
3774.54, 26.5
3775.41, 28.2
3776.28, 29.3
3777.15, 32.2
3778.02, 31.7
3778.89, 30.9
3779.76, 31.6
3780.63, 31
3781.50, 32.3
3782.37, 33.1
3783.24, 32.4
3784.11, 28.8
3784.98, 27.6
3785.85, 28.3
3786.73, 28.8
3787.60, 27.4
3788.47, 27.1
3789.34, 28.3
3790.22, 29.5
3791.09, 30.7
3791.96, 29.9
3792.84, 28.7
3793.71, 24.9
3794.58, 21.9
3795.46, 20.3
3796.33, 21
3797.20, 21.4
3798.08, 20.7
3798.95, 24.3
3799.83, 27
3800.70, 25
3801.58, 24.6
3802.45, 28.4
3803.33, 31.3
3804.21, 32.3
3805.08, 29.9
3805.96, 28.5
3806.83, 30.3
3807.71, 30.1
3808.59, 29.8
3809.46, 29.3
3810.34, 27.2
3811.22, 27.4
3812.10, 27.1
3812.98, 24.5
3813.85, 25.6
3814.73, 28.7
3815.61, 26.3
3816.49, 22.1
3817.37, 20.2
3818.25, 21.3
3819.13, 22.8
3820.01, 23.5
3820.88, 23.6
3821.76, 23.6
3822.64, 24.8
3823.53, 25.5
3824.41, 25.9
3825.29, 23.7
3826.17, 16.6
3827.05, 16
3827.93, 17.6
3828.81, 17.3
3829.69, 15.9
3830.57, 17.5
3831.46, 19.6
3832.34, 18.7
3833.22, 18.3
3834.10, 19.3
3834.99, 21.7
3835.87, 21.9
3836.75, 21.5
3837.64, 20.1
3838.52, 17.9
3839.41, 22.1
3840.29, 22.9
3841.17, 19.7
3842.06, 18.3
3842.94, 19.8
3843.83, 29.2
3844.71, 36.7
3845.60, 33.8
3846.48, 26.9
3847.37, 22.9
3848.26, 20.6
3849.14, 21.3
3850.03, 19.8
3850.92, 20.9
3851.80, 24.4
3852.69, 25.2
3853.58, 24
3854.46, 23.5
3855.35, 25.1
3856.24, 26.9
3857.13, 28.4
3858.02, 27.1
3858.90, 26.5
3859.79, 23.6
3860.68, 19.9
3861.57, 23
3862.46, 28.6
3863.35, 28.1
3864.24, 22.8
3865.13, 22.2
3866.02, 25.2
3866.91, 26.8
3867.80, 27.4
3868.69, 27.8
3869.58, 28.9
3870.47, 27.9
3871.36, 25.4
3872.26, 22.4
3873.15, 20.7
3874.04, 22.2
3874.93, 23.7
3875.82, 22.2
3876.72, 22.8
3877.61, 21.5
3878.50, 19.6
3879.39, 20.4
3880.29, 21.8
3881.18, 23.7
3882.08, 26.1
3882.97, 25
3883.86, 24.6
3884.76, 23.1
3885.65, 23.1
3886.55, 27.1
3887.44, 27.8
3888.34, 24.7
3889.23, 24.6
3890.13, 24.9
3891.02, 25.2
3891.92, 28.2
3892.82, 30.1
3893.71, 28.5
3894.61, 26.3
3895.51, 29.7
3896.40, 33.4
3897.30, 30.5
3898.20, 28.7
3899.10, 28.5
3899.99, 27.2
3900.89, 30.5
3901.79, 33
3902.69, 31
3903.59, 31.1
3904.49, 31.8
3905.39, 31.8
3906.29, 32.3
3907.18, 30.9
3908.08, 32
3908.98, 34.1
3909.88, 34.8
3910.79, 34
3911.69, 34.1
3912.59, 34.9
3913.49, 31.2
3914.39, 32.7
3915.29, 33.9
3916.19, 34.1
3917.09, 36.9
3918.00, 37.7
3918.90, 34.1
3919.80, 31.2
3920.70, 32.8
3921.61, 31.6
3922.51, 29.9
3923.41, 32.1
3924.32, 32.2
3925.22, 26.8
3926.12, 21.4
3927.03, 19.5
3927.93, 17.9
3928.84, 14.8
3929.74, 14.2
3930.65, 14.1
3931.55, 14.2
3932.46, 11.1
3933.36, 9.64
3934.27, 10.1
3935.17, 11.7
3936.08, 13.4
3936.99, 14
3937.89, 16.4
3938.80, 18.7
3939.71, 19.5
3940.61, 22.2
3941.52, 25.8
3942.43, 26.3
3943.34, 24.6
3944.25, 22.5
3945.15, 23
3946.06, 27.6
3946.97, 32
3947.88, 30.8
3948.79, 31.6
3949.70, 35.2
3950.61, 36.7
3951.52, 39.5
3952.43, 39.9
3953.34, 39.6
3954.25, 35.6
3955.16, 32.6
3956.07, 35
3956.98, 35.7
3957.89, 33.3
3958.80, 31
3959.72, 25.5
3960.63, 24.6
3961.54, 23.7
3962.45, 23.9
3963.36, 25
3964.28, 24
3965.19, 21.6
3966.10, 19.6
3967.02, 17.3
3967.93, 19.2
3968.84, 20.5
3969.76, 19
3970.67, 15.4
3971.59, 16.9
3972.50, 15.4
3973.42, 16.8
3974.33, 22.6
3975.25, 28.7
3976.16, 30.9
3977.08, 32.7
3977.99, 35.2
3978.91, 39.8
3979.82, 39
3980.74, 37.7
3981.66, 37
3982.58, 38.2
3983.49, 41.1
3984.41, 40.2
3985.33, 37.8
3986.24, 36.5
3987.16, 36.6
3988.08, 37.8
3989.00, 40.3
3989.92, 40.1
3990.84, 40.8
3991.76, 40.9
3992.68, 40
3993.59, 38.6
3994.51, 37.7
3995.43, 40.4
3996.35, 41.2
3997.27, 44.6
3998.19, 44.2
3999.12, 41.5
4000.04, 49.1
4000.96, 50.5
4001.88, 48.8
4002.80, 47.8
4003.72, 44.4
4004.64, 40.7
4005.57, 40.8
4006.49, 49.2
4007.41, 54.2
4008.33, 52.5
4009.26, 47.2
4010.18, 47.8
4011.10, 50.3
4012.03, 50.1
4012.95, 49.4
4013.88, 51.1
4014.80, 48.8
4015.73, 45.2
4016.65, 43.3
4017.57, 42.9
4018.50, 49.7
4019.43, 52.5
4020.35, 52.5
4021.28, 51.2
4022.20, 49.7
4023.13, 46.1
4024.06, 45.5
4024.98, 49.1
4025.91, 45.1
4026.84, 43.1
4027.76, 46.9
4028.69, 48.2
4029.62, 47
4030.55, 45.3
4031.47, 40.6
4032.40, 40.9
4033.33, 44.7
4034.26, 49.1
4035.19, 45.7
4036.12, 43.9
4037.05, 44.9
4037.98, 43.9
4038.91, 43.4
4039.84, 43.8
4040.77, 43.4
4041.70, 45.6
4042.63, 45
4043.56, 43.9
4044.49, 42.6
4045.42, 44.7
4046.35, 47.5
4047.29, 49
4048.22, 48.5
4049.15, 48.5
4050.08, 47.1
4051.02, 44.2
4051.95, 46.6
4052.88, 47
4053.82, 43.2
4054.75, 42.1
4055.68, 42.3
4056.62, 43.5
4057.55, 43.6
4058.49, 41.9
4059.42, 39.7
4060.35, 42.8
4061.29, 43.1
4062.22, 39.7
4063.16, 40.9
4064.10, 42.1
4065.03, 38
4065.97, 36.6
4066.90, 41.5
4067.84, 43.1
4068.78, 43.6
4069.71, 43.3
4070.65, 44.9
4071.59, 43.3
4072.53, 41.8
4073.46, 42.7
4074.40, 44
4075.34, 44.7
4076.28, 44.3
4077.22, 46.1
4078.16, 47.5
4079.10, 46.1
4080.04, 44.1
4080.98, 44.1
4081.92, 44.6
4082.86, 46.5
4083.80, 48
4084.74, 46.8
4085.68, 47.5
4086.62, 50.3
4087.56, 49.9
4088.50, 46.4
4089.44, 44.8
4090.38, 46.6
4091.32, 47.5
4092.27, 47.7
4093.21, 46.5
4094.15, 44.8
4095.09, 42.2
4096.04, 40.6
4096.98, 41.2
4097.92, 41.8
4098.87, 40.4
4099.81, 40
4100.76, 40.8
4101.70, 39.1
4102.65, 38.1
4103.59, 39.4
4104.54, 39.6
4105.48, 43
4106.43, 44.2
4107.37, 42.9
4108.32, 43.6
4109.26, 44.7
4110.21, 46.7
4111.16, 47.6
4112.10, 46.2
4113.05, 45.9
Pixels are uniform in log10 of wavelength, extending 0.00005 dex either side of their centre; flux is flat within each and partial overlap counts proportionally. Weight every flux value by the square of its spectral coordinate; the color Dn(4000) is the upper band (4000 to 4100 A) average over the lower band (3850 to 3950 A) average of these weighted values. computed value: 1.89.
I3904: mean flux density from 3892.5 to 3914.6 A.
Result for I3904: 31.3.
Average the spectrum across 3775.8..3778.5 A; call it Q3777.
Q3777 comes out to 31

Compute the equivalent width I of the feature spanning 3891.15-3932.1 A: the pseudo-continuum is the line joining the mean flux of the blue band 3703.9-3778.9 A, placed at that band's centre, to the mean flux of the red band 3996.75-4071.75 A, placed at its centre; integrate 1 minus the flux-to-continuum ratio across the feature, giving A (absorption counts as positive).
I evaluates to 8.49 A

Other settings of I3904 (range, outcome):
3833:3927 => 26.7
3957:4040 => 39.1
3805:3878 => 23.8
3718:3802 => 25.5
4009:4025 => 48.5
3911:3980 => 26.1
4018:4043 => 46.2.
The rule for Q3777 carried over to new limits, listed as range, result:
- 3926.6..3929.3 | 17.4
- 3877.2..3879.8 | 20.5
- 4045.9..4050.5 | 48.1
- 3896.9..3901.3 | 29.1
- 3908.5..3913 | 34.3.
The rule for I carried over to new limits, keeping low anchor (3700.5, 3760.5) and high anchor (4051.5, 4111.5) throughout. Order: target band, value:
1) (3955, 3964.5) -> 2.2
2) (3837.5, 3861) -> 5.4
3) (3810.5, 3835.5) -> 6.5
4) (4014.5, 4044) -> -3.7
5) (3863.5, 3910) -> 9.0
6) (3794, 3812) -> 1.4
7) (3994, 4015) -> -3.7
